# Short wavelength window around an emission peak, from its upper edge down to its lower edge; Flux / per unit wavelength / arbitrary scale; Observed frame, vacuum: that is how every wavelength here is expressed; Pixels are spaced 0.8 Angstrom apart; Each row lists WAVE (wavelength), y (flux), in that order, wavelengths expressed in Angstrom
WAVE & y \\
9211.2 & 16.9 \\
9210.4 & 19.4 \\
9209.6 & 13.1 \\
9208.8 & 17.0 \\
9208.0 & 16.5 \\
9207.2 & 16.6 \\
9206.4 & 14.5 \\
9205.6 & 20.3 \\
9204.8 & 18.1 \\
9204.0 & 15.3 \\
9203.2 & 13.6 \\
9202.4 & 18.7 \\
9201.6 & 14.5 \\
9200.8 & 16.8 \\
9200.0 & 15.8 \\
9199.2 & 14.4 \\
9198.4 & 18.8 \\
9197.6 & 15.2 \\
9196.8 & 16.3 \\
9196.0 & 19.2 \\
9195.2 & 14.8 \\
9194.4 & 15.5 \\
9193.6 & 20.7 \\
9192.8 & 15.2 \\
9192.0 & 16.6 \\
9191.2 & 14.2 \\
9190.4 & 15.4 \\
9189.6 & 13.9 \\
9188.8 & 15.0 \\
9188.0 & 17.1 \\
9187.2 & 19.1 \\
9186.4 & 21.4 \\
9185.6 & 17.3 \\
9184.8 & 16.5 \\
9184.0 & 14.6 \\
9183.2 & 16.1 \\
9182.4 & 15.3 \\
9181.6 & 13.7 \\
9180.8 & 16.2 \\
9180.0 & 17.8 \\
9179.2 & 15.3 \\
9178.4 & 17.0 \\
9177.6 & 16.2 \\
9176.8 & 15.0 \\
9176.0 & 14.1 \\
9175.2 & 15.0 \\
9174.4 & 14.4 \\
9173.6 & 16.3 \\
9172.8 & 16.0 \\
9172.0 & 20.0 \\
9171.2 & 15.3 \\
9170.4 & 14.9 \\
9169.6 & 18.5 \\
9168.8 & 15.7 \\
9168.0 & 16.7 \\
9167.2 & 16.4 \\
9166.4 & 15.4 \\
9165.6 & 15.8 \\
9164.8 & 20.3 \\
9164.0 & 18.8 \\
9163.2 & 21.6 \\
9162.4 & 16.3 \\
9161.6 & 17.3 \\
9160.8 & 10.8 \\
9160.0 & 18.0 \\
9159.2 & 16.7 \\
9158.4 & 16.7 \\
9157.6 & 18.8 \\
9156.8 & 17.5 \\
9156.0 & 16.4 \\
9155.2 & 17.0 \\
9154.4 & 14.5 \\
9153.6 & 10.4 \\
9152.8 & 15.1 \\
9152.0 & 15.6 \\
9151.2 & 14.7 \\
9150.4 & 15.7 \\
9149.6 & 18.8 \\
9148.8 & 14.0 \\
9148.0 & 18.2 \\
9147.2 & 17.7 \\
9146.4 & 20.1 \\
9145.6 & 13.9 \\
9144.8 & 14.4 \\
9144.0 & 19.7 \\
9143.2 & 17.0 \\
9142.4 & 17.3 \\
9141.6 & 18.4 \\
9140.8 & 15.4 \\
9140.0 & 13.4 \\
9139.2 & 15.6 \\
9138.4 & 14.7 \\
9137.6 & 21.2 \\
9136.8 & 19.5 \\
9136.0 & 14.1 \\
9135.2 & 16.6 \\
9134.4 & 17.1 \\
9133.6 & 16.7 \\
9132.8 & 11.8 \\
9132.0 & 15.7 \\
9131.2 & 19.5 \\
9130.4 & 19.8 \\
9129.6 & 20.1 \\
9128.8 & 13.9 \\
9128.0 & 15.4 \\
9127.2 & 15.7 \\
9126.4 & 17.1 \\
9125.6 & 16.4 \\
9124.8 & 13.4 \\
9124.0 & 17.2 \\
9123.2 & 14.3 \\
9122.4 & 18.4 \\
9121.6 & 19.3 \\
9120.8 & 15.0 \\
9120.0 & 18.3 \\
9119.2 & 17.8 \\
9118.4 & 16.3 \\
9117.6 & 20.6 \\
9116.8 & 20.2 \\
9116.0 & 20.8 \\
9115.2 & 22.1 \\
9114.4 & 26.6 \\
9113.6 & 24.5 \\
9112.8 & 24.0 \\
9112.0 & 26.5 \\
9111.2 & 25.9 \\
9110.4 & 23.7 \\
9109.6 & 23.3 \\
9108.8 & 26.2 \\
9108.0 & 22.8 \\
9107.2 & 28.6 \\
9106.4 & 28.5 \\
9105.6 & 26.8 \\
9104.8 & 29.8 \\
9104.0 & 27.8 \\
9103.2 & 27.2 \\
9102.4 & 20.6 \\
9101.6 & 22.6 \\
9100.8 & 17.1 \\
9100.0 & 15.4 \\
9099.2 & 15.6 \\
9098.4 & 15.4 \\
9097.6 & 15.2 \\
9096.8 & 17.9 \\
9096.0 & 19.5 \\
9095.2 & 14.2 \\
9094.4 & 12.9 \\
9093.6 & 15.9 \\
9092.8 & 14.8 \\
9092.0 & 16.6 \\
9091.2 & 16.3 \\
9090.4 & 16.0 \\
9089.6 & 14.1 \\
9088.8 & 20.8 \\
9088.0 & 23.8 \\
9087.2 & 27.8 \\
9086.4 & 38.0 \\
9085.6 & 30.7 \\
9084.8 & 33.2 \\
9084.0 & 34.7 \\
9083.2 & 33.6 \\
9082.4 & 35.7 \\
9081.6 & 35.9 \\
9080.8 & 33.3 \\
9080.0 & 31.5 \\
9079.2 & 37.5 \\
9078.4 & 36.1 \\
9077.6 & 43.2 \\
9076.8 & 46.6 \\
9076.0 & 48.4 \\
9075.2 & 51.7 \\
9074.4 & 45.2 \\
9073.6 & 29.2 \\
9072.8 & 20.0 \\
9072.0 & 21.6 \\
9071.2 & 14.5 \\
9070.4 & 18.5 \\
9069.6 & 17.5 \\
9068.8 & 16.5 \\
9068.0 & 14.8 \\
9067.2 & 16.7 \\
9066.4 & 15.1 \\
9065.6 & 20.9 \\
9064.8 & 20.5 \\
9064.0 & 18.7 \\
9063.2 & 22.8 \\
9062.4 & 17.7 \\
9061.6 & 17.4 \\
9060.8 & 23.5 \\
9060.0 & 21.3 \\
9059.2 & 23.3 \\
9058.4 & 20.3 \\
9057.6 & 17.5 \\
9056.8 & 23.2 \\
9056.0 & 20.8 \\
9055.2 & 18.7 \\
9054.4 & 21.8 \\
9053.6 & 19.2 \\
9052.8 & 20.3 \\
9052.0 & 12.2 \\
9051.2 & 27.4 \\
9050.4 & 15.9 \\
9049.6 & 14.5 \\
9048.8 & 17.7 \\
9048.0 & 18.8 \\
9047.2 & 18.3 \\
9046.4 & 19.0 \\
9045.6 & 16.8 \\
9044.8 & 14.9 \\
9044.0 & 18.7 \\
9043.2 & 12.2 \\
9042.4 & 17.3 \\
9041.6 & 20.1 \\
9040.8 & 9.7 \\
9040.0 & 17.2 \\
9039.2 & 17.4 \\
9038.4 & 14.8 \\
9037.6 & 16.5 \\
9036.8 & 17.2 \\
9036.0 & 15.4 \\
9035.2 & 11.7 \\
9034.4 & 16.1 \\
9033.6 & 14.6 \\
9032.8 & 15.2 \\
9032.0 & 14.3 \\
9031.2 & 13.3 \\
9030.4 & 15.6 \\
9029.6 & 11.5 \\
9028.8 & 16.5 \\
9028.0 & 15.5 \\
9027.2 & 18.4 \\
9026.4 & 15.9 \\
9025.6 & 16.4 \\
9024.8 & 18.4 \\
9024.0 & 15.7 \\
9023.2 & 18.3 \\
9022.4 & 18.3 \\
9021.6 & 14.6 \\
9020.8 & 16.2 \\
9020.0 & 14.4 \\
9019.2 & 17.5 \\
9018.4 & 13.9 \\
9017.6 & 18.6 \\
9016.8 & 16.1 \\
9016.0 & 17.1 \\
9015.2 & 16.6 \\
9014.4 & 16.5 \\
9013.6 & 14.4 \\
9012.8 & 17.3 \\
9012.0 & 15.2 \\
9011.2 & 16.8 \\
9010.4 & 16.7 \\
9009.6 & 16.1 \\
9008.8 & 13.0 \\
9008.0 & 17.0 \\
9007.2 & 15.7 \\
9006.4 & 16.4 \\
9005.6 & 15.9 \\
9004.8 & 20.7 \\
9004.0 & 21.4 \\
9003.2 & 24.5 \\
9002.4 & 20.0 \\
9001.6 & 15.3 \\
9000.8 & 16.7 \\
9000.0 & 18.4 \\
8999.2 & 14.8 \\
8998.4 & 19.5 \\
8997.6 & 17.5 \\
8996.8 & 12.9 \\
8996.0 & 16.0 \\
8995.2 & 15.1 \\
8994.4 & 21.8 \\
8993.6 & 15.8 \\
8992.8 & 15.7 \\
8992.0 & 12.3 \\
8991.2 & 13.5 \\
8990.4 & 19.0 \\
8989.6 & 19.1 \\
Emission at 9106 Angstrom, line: [N II]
